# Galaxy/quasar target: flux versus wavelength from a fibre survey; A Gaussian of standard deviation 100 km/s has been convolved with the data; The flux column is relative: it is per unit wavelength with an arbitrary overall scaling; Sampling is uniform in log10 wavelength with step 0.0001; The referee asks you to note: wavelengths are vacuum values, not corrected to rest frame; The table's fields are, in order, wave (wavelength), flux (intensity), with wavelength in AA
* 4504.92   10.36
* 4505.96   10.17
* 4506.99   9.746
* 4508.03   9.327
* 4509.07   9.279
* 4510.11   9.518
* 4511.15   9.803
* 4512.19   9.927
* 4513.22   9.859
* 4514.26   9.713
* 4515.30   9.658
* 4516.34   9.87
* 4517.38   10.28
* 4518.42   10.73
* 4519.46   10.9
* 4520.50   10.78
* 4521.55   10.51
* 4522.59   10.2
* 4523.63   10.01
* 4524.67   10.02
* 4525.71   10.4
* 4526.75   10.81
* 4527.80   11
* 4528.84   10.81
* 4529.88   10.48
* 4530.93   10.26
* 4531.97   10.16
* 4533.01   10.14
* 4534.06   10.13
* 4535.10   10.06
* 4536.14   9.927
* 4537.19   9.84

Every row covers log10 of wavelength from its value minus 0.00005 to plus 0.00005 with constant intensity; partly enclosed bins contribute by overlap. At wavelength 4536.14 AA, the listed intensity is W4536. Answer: 9.927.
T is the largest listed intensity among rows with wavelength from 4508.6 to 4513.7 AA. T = 9.927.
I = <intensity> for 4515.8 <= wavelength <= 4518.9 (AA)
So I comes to 10.3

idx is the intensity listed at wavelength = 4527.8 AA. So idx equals 11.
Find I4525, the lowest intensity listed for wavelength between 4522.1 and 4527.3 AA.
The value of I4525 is 10.01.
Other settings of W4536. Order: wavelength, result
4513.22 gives 9.859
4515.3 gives 9.658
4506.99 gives 9.746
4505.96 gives 10.17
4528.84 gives 10.81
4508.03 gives 9.327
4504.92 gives 10.36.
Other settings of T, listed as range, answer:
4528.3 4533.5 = 10.81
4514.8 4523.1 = 10.9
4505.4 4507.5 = 10.17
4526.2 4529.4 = 11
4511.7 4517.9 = 10.28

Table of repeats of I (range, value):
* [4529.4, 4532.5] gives 10.3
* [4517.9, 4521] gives 10.8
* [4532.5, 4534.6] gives 10.1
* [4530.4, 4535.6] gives 10.1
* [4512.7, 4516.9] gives 9.8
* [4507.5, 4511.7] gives 9.47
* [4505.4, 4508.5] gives 9.77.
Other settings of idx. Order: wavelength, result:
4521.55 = 10.51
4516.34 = 9.87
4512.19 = 9.927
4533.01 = 10.14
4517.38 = 10.28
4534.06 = 10.13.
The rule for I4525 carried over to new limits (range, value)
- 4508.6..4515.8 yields 9.279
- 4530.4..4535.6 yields 10.06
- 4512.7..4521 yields 9.658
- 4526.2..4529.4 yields 10.81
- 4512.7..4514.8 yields 9.713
